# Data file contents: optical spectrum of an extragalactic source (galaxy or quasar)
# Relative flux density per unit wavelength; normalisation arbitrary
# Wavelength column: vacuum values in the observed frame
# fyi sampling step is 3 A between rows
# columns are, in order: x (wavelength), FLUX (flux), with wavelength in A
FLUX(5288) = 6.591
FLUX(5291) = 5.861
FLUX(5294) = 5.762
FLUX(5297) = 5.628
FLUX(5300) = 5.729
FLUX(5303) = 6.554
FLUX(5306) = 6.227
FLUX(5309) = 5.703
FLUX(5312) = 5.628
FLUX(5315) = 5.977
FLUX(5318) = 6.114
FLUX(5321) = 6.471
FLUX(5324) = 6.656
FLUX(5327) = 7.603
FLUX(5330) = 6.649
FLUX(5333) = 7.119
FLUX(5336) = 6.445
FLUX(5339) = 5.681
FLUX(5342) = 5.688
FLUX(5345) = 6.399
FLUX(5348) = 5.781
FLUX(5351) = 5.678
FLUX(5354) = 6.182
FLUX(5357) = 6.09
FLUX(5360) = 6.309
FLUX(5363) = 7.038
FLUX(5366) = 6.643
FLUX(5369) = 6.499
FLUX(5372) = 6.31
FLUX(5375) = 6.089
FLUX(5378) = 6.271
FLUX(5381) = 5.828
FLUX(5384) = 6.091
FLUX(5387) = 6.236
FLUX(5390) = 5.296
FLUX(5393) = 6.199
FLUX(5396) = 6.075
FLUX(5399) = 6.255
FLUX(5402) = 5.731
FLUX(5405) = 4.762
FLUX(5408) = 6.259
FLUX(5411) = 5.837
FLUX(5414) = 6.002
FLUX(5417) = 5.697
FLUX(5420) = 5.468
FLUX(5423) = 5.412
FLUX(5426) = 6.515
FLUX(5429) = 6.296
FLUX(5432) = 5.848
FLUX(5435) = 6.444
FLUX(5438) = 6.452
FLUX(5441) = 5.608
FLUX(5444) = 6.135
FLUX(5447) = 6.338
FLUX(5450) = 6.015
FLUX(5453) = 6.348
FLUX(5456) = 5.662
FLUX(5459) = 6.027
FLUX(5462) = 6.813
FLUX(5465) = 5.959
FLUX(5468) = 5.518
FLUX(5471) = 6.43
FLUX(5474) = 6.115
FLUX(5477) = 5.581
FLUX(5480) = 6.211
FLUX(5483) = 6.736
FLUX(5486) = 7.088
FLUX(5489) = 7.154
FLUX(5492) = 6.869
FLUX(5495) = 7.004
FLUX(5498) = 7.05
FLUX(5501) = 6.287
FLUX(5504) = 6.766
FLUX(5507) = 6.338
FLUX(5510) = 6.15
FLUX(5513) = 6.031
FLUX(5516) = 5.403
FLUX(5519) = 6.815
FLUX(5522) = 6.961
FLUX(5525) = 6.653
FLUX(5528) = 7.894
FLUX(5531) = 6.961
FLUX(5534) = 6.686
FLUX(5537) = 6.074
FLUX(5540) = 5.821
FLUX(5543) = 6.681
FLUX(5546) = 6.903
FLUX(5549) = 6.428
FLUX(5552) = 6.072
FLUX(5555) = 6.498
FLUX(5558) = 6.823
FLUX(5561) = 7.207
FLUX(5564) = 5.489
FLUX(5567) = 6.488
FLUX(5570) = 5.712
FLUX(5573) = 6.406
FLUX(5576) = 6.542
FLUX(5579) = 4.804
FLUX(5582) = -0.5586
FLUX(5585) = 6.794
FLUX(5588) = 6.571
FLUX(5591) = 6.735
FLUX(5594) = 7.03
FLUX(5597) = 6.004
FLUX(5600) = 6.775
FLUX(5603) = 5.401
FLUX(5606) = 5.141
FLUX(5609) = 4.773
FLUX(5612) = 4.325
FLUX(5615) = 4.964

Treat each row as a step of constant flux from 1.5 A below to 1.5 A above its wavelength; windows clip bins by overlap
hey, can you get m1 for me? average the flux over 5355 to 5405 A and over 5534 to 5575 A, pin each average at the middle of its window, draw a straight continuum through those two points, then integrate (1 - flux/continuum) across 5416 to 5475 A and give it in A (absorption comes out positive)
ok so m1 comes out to 1.61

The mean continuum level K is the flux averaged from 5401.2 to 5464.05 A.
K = 5.99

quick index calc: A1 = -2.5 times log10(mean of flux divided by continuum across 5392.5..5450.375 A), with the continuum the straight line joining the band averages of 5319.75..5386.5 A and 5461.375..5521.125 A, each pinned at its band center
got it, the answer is 0.07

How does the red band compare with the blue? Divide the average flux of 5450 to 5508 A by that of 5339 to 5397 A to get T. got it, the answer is 1.05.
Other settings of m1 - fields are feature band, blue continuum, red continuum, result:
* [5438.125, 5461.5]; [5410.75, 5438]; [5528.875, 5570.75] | 0.0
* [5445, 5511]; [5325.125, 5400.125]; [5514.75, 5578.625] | 0.1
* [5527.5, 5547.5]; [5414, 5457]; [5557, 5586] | -3.6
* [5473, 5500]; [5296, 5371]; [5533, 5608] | -2.4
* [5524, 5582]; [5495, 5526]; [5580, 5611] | -2.7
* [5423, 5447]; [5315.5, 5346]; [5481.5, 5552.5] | 1.5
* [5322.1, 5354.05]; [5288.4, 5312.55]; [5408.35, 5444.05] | -2.3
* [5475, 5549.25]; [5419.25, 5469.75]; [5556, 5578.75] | -4.7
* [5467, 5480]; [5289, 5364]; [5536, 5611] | 0.2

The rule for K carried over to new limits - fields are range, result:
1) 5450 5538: 6.46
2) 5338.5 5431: 6.02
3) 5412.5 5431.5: 5.9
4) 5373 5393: 5.99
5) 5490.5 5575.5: 6.52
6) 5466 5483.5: 6.06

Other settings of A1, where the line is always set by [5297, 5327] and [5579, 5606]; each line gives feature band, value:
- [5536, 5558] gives -0.14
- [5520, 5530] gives -0.25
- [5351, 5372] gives -0.06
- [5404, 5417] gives 0.04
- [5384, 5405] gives 0.02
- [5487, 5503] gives -0.19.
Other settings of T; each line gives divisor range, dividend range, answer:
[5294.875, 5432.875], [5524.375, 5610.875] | 1.00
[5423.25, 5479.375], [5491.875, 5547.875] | 1.08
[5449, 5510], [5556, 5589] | 0.89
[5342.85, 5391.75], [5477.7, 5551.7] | 1.07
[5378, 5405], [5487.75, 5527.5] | 1.12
